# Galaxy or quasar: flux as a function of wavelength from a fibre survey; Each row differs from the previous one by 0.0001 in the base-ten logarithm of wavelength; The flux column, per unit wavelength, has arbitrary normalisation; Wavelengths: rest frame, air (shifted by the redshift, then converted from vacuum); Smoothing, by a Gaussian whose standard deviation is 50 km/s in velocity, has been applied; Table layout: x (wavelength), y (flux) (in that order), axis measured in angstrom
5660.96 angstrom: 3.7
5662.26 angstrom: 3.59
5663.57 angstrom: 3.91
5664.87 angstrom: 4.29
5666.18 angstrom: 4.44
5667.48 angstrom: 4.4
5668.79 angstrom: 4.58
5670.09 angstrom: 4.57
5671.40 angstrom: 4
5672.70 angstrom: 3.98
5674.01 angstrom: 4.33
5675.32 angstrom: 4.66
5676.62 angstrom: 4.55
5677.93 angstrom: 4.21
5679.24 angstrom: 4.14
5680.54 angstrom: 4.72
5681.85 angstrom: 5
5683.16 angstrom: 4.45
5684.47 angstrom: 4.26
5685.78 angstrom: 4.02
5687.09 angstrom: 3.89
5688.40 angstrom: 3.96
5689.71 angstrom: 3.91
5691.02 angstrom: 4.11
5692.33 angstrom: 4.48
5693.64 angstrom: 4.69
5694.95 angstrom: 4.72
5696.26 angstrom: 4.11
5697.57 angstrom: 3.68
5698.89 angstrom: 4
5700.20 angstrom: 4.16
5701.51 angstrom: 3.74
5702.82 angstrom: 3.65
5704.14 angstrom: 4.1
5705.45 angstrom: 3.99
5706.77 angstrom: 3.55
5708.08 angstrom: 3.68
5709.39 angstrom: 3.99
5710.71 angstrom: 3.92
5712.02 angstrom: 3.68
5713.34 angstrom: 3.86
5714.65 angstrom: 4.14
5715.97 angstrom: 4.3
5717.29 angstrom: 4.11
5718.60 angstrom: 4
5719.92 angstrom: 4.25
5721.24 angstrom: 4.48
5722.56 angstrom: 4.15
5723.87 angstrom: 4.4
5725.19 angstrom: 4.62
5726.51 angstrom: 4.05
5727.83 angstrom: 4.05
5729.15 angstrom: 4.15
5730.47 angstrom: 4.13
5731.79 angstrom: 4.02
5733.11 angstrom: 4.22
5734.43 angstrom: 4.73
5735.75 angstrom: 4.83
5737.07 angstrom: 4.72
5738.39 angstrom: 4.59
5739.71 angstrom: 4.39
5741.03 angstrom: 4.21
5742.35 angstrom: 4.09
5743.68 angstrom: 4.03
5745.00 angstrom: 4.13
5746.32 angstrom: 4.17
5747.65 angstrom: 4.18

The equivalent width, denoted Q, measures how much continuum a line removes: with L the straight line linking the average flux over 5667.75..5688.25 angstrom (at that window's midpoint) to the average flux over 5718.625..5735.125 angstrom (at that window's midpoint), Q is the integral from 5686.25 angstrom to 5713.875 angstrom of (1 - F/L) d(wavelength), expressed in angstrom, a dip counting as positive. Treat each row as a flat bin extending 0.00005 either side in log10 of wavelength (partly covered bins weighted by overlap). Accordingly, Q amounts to 2.0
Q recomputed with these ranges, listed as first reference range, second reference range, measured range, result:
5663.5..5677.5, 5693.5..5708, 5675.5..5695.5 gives -0.8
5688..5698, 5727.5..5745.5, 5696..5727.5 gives 1.8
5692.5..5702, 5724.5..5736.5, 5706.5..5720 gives 0.9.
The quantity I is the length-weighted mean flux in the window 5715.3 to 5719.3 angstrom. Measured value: 4.13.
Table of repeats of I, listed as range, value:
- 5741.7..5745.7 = 4.08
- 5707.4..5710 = 3.84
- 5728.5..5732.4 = 4.1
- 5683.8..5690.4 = 4.01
